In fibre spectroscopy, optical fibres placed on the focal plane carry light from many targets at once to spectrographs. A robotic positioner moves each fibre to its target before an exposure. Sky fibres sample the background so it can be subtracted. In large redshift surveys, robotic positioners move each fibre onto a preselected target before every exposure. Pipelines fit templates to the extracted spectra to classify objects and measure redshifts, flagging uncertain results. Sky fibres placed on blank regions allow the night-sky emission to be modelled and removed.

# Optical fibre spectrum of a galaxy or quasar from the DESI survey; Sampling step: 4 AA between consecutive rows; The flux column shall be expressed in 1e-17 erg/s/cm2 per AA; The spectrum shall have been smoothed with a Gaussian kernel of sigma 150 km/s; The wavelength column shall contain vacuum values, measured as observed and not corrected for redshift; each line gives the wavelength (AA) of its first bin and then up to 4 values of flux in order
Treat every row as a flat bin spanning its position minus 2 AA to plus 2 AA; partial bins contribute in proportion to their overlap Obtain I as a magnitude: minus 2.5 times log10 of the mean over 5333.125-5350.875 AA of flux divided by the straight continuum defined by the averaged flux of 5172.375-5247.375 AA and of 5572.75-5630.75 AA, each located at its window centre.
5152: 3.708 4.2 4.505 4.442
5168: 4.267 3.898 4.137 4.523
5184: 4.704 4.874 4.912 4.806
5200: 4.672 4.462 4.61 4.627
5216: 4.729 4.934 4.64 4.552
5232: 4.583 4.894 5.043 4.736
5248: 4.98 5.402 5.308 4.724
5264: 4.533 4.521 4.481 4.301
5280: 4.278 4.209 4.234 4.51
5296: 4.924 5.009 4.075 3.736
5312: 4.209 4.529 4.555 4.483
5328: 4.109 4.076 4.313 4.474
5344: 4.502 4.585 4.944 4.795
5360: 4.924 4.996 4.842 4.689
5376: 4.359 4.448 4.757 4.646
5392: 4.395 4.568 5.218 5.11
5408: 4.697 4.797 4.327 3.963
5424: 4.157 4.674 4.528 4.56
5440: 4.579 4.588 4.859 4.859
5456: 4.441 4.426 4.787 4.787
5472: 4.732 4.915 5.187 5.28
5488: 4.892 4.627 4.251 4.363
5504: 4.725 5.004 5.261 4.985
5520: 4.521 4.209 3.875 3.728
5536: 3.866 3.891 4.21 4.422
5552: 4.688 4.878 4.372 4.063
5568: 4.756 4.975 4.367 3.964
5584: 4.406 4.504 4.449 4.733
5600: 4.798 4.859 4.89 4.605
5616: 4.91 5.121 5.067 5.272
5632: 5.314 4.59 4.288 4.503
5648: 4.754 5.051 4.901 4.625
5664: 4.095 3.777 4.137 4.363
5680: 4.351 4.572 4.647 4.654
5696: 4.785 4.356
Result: 0.05 mag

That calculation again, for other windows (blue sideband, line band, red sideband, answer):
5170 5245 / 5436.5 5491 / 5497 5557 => -0.07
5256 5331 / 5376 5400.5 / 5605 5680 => -0.03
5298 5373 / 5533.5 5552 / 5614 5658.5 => 0.15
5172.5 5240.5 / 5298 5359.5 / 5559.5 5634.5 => 0.06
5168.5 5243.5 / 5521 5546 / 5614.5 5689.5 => 0.17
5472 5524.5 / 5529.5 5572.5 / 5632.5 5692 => 0.09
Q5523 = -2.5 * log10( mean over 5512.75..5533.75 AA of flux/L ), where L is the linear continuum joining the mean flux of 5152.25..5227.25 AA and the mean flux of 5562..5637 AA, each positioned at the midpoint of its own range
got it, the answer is 0.09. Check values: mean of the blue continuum 4.53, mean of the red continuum 4.72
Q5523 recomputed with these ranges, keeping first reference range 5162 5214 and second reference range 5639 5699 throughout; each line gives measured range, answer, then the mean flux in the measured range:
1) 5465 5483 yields -0.09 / 4.92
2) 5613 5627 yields -0.12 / 5.02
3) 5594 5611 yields -0.07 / 4.81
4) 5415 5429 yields 0.07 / 4.25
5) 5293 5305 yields -0.04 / 4.71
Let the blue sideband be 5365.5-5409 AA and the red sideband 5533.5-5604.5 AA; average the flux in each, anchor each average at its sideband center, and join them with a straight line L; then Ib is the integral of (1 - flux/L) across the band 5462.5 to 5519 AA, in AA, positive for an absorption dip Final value -3.5 AA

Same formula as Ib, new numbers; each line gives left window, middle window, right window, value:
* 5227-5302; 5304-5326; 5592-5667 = 1.99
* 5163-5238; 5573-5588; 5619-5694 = 0.96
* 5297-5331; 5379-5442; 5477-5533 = -1.23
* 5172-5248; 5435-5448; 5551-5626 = 0.12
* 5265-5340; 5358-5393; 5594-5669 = -1.77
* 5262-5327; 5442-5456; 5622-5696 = -0.71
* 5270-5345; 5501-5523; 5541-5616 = -1.64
